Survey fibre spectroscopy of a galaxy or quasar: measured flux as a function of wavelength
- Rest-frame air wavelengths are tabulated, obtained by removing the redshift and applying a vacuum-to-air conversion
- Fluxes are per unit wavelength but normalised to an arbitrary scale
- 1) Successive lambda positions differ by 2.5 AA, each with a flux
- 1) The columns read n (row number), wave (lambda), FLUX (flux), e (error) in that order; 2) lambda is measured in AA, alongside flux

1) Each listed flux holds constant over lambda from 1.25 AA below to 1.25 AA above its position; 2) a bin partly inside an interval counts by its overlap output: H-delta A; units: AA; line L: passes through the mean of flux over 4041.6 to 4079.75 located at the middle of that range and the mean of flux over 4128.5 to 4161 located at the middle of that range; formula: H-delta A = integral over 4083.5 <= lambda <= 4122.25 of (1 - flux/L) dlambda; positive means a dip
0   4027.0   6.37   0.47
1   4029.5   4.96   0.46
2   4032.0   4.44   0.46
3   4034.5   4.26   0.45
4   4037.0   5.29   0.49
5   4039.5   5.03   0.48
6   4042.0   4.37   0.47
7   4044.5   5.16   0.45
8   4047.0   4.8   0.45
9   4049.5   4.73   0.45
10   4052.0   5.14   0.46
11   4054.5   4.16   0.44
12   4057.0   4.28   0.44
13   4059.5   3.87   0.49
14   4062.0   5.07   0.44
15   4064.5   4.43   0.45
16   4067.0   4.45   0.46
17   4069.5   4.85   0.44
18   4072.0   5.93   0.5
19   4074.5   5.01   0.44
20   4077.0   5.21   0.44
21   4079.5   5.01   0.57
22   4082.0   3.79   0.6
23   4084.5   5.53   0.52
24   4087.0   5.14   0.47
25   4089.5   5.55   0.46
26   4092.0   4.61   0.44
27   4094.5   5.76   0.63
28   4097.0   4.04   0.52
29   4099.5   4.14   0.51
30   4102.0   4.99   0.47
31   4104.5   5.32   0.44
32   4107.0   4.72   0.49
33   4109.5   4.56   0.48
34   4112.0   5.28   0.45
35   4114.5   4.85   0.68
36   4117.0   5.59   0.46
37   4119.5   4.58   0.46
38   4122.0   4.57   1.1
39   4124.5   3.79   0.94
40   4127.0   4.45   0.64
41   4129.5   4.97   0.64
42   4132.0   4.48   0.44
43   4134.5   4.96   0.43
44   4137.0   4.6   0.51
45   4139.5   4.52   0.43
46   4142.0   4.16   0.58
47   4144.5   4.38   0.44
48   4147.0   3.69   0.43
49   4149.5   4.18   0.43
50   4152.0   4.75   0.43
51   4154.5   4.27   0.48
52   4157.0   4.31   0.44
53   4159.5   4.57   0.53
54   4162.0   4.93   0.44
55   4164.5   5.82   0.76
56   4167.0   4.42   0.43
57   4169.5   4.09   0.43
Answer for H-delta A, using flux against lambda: -2.9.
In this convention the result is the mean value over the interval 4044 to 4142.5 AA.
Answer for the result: 4.78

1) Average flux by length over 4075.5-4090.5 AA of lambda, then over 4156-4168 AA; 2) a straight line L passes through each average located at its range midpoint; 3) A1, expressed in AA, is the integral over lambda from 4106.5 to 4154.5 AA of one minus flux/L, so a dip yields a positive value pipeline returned 3.3 AA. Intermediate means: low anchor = 5.03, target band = 4.57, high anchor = 4.83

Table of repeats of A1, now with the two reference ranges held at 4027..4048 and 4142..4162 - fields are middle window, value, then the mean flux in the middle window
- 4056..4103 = -1.5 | 4.83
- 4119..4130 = 0.1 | 4.43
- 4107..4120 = -1.3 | 4.97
